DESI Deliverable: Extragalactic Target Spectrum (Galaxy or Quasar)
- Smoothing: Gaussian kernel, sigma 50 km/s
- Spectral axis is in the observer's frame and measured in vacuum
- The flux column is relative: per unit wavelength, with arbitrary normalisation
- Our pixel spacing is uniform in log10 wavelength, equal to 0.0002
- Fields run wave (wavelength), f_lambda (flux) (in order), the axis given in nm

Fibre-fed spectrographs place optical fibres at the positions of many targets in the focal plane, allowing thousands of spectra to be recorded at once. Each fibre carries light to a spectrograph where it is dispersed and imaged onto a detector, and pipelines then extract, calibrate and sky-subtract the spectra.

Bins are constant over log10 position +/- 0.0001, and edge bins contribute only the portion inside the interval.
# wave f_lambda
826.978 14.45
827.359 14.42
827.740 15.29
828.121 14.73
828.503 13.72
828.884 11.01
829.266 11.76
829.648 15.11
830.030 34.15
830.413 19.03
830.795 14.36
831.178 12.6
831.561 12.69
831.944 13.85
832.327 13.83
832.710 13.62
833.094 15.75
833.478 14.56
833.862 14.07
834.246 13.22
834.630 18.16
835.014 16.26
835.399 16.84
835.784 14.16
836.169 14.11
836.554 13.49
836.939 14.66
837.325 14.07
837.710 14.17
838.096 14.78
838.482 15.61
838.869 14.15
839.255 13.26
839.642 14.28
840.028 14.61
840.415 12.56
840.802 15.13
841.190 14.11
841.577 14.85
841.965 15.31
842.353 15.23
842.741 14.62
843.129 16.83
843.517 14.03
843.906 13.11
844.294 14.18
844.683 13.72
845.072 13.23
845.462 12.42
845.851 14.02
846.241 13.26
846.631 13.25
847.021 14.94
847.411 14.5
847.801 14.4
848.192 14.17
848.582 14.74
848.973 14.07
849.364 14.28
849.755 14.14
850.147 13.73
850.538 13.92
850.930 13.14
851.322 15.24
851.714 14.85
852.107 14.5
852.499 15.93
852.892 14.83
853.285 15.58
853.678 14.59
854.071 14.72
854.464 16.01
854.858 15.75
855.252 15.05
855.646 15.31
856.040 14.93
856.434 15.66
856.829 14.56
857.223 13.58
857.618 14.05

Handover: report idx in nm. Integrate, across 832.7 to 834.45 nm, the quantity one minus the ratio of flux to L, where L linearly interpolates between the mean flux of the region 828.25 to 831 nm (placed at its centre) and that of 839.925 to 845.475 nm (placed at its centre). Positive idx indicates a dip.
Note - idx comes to 0.20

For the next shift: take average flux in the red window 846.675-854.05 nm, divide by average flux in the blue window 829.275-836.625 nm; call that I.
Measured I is 0.92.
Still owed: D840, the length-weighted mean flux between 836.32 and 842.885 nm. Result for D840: 14.4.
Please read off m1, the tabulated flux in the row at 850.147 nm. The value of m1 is 13.73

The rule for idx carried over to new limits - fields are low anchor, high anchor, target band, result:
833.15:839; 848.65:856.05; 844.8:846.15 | 0.14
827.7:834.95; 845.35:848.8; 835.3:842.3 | 0.13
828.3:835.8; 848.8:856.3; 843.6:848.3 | 0.39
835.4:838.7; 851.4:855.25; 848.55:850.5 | 0.12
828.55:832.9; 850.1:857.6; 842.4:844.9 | 0.12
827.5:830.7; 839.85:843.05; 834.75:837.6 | 0.12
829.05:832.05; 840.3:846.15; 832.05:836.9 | 0.34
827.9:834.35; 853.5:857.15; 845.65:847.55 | 0.15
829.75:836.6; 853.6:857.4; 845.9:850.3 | 0.34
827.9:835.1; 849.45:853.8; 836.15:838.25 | 0.13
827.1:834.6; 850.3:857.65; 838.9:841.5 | 0.18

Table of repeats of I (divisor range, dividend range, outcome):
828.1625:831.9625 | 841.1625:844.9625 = 0.92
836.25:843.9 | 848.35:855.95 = 1.02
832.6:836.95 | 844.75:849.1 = 0.93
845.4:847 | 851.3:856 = 1.13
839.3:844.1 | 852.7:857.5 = 1.04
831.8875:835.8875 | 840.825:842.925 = 0.99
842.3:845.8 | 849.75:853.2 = 1.03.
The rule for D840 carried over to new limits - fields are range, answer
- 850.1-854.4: 14.7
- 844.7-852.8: 14.1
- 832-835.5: 15.1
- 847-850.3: 14.3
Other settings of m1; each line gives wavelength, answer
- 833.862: 14.07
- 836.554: 13.49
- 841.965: 15.31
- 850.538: 13.92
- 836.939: 14.66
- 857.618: 14.05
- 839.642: 14.28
